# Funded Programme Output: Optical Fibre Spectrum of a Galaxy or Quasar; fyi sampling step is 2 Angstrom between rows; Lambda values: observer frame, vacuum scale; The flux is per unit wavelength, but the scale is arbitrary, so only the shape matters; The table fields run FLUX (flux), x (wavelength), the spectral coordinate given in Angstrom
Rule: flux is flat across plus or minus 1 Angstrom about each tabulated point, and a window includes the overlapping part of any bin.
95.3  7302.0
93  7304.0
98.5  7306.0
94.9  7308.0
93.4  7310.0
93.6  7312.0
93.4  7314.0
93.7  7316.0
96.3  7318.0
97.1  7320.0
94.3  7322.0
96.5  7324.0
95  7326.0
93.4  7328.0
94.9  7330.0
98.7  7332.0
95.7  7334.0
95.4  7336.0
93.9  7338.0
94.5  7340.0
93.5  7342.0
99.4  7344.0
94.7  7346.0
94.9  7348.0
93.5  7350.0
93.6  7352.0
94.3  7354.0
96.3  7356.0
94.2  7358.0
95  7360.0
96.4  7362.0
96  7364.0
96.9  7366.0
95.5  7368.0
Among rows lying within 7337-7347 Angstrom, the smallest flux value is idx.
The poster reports 93.5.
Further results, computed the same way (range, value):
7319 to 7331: 93.4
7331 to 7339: 93.9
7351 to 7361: 93.6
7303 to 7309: 93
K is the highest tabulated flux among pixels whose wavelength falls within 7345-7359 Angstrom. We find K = 96.3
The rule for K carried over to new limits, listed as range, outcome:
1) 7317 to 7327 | 97.1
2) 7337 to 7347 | 99.4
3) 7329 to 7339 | 98.7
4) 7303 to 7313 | 98.5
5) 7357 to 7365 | 96.4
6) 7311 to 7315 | 93.6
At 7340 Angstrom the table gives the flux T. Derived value 94.5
